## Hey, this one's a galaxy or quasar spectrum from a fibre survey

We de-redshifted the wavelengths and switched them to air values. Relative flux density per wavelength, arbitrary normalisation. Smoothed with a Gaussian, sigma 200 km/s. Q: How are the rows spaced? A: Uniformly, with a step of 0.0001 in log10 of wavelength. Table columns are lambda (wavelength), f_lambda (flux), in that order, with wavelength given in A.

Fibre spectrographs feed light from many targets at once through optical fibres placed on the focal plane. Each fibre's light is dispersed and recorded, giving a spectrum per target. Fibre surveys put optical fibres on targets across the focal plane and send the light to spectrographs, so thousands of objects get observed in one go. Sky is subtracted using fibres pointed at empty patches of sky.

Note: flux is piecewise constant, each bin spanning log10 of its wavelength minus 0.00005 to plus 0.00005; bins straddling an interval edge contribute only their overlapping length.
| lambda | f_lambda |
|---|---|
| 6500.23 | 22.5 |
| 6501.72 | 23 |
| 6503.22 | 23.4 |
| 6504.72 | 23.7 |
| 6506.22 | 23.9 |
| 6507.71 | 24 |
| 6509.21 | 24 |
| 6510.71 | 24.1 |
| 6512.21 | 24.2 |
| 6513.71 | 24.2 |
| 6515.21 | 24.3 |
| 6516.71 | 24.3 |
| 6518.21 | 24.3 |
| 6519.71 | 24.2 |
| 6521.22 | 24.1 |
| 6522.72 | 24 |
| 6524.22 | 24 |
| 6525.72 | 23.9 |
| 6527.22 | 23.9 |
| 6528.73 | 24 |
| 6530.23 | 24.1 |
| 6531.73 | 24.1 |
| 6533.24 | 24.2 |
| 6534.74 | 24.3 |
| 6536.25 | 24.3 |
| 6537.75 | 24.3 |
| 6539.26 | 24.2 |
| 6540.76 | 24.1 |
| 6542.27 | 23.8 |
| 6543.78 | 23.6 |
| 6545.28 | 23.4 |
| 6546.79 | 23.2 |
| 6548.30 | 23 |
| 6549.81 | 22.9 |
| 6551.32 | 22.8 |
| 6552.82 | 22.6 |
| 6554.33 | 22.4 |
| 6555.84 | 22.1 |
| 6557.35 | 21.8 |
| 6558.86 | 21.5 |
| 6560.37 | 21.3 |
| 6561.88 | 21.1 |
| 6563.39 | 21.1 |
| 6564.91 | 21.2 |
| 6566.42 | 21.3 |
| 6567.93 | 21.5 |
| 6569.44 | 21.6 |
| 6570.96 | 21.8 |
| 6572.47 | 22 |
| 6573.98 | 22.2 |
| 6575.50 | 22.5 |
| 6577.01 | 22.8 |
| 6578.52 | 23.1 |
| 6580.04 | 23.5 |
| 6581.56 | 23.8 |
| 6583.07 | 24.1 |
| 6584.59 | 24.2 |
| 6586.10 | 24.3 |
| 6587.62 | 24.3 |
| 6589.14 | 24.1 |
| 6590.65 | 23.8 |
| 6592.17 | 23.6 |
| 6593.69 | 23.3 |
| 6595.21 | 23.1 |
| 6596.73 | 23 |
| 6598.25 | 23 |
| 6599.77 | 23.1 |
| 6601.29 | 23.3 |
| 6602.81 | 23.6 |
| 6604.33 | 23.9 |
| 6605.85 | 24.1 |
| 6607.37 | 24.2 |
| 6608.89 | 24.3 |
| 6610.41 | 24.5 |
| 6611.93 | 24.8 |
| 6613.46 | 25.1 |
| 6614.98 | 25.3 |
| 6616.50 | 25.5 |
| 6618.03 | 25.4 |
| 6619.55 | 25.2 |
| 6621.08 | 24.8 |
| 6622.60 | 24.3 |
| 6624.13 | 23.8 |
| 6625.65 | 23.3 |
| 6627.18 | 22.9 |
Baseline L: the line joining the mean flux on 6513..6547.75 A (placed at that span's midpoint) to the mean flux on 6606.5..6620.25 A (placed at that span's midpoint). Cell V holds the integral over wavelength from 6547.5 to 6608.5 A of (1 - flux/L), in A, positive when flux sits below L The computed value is 4.25 A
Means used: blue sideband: 24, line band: 22.8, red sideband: 24.9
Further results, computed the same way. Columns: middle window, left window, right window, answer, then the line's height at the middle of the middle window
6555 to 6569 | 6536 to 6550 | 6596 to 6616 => 1.38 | 23.8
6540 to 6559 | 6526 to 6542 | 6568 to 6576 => 0.28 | 23.2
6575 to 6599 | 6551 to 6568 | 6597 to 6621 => -0.39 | 23.2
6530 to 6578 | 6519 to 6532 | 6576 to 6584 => 2.07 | 23.7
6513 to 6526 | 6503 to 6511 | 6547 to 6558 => -0.36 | 23.5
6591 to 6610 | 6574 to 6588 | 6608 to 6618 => 0.64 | 24.4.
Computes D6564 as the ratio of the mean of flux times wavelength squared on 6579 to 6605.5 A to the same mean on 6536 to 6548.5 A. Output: 1.0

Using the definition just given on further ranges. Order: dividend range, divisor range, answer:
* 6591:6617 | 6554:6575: 1.12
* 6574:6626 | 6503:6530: 1.02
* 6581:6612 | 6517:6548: 1.01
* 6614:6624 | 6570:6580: 1.13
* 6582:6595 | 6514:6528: 1.01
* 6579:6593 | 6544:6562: 1.08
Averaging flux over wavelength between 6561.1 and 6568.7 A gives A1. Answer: 21.2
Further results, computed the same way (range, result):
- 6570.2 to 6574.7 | 22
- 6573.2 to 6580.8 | 22.8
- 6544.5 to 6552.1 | 23.1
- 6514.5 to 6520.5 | 24.2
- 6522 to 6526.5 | 24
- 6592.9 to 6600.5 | 23.1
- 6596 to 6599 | 23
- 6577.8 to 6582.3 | 23.4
